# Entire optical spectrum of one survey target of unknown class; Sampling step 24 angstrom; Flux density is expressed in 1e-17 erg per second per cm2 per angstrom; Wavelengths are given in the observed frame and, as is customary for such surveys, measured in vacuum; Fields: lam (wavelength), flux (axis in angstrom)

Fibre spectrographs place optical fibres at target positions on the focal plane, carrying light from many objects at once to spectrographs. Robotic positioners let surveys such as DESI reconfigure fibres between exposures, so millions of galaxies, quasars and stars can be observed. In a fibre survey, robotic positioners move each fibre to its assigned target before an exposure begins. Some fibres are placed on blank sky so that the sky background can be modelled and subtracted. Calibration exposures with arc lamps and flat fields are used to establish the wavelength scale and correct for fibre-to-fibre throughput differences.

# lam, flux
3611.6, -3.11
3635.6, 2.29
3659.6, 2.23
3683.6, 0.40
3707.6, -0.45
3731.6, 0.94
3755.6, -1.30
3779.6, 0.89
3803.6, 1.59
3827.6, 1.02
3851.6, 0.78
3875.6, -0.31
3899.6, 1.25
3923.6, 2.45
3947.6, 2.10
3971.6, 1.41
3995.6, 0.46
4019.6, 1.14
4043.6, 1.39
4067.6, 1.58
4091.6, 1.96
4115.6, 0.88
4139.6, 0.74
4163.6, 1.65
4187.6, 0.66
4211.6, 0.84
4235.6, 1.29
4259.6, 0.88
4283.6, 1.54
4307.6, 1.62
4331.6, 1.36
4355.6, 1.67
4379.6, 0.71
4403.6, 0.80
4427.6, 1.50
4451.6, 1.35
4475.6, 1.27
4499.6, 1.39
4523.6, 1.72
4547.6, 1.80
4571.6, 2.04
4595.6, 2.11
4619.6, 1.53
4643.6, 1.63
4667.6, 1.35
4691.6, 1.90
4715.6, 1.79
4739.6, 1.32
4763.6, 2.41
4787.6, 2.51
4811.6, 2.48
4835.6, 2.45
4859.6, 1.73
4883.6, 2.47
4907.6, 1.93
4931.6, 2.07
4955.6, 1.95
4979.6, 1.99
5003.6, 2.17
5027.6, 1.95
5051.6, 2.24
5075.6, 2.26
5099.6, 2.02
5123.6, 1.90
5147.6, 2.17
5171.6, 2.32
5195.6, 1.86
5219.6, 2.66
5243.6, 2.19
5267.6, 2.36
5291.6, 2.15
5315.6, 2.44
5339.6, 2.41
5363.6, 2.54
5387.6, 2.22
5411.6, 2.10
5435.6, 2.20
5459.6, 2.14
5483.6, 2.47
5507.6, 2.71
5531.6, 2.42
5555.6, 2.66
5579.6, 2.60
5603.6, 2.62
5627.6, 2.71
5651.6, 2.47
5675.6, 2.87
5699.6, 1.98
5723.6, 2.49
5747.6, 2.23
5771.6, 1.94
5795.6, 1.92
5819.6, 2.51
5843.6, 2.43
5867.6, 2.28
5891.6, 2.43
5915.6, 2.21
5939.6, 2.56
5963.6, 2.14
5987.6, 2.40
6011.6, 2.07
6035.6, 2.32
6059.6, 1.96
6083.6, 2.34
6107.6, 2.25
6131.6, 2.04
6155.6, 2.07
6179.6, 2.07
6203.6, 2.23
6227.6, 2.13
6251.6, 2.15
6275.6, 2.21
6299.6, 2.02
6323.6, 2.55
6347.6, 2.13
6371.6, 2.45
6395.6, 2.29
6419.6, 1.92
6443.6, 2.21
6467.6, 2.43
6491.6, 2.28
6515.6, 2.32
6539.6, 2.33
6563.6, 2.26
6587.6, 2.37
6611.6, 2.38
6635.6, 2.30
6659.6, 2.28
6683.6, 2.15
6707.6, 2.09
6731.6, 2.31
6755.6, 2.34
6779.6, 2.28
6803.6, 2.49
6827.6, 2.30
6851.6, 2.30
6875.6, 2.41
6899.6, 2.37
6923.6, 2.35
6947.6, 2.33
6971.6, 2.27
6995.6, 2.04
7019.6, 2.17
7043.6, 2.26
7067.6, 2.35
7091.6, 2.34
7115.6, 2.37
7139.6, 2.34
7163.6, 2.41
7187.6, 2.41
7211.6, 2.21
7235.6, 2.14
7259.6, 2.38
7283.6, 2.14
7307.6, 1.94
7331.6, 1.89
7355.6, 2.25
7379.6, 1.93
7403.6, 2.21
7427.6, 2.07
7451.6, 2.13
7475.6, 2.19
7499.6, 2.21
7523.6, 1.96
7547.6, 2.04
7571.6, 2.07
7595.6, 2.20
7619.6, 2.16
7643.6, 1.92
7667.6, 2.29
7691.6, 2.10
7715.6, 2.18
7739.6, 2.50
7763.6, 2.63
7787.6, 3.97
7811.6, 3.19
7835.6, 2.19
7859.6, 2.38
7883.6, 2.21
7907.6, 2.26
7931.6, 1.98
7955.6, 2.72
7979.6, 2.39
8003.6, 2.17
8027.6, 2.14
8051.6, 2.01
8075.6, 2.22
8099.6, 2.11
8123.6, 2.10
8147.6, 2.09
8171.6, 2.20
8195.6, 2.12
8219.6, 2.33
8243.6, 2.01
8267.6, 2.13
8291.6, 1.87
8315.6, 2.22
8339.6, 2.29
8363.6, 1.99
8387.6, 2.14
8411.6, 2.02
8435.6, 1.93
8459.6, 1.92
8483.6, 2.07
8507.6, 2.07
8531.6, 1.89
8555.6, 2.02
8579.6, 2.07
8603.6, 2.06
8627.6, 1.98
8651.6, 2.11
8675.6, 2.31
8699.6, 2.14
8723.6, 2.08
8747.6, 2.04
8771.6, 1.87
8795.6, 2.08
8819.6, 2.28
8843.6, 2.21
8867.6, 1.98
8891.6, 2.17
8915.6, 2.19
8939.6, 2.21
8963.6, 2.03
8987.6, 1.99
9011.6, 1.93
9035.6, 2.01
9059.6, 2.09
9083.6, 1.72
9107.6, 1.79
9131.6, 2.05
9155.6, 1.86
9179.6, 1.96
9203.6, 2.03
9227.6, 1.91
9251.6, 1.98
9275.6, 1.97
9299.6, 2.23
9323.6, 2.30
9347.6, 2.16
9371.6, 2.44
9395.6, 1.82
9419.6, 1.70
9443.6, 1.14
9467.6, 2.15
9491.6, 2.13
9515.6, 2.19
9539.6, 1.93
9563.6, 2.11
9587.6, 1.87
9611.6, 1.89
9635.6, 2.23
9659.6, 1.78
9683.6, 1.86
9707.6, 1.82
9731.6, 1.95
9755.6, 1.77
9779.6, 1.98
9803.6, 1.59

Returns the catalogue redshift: 0.185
